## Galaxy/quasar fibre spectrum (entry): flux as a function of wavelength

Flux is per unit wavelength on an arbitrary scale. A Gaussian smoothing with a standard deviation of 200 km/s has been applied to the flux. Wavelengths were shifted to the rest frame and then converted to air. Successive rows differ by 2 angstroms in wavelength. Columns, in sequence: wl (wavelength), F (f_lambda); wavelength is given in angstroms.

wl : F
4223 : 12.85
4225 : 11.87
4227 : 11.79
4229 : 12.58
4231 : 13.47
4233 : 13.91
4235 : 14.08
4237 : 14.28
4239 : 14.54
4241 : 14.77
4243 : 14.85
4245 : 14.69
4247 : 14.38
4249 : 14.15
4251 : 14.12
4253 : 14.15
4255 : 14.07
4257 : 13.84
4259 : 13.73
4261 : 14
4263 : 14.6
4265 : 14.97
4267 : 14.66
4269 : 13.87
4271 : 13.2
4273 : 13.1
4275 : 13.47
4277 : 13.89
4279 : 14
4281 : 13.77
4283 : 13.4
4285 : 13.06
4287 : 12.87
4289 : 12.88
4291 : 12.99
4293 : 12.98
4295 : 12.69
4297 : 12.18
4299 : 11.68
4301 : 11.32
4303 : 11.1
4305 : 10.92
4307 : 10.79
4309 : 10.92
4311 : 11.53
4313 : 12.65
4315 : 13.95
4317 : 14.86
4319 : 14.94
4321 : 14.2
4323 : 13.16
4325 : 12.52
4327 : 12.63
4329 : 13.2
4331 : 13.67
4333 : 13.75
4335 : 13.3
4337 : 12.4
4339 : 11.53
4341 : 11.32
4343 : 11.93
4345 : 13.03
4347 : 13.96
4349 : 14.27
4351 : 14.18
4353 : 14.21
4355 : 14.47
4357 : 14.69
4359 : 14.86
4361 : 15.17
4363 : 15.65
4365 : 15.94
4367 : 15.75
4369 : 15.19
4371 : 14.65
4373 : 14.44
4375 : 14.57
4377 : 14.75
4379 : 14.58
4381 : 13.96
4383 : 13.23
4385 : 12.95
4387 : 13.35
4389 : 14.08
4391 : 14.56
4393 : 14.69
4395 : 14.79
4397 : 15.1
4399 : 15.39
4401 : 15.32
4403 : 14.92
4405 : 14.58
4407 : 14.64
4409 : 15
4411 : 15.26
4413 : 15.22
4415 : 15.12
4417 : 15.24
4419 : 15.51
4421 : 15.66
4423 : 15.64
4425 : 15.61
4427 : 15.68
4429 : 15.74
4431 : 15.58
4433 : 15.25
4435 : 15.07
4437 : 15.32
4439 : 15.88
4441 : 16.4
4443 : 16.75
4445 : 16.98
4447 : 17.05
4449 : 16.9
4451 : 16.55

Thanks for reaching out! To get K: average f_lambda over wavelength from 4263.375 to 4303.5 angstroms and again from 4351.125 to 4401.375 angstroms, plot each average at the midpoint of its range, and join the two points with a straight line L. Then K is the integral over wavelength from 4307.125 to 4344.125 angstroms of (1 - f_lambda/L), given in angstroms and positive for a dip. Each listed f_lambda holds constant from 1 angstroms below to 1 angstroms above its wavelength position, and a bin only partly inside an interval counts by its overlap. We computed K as 2.6 angstroms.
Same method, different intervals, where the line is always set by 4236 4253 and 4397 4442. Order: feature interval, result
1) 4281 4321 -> 5.9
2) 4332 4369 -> 2.6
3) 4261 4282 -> 0.9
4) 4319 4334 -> 1.5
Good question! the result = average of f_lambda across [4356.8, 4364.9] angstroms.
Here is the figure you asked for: 15.2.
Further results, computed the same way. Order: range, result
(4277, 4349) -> 12.8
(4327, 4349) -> 12.9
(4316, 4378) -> 14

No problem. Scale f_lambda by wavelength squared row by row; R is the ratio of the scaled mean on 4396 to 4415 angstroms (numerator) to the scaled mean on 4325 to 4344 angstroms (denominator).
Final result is 1.23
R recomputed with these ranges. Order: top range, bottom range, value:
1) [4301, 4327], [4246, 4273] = 0.92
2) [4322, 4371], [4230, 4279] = 1.02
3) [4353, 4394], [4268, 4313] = 1.20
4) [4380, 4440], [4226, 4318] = 1.19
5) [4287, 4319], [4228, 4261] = 0.90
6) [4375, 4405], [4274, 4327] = 1.17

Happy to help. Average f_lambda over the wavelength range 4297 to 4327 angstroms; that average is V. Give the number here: 12.5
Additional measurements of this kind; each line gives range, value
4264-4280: 13.9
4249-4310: 13.1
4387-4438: 15.1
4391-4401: 15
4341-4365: 14.2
